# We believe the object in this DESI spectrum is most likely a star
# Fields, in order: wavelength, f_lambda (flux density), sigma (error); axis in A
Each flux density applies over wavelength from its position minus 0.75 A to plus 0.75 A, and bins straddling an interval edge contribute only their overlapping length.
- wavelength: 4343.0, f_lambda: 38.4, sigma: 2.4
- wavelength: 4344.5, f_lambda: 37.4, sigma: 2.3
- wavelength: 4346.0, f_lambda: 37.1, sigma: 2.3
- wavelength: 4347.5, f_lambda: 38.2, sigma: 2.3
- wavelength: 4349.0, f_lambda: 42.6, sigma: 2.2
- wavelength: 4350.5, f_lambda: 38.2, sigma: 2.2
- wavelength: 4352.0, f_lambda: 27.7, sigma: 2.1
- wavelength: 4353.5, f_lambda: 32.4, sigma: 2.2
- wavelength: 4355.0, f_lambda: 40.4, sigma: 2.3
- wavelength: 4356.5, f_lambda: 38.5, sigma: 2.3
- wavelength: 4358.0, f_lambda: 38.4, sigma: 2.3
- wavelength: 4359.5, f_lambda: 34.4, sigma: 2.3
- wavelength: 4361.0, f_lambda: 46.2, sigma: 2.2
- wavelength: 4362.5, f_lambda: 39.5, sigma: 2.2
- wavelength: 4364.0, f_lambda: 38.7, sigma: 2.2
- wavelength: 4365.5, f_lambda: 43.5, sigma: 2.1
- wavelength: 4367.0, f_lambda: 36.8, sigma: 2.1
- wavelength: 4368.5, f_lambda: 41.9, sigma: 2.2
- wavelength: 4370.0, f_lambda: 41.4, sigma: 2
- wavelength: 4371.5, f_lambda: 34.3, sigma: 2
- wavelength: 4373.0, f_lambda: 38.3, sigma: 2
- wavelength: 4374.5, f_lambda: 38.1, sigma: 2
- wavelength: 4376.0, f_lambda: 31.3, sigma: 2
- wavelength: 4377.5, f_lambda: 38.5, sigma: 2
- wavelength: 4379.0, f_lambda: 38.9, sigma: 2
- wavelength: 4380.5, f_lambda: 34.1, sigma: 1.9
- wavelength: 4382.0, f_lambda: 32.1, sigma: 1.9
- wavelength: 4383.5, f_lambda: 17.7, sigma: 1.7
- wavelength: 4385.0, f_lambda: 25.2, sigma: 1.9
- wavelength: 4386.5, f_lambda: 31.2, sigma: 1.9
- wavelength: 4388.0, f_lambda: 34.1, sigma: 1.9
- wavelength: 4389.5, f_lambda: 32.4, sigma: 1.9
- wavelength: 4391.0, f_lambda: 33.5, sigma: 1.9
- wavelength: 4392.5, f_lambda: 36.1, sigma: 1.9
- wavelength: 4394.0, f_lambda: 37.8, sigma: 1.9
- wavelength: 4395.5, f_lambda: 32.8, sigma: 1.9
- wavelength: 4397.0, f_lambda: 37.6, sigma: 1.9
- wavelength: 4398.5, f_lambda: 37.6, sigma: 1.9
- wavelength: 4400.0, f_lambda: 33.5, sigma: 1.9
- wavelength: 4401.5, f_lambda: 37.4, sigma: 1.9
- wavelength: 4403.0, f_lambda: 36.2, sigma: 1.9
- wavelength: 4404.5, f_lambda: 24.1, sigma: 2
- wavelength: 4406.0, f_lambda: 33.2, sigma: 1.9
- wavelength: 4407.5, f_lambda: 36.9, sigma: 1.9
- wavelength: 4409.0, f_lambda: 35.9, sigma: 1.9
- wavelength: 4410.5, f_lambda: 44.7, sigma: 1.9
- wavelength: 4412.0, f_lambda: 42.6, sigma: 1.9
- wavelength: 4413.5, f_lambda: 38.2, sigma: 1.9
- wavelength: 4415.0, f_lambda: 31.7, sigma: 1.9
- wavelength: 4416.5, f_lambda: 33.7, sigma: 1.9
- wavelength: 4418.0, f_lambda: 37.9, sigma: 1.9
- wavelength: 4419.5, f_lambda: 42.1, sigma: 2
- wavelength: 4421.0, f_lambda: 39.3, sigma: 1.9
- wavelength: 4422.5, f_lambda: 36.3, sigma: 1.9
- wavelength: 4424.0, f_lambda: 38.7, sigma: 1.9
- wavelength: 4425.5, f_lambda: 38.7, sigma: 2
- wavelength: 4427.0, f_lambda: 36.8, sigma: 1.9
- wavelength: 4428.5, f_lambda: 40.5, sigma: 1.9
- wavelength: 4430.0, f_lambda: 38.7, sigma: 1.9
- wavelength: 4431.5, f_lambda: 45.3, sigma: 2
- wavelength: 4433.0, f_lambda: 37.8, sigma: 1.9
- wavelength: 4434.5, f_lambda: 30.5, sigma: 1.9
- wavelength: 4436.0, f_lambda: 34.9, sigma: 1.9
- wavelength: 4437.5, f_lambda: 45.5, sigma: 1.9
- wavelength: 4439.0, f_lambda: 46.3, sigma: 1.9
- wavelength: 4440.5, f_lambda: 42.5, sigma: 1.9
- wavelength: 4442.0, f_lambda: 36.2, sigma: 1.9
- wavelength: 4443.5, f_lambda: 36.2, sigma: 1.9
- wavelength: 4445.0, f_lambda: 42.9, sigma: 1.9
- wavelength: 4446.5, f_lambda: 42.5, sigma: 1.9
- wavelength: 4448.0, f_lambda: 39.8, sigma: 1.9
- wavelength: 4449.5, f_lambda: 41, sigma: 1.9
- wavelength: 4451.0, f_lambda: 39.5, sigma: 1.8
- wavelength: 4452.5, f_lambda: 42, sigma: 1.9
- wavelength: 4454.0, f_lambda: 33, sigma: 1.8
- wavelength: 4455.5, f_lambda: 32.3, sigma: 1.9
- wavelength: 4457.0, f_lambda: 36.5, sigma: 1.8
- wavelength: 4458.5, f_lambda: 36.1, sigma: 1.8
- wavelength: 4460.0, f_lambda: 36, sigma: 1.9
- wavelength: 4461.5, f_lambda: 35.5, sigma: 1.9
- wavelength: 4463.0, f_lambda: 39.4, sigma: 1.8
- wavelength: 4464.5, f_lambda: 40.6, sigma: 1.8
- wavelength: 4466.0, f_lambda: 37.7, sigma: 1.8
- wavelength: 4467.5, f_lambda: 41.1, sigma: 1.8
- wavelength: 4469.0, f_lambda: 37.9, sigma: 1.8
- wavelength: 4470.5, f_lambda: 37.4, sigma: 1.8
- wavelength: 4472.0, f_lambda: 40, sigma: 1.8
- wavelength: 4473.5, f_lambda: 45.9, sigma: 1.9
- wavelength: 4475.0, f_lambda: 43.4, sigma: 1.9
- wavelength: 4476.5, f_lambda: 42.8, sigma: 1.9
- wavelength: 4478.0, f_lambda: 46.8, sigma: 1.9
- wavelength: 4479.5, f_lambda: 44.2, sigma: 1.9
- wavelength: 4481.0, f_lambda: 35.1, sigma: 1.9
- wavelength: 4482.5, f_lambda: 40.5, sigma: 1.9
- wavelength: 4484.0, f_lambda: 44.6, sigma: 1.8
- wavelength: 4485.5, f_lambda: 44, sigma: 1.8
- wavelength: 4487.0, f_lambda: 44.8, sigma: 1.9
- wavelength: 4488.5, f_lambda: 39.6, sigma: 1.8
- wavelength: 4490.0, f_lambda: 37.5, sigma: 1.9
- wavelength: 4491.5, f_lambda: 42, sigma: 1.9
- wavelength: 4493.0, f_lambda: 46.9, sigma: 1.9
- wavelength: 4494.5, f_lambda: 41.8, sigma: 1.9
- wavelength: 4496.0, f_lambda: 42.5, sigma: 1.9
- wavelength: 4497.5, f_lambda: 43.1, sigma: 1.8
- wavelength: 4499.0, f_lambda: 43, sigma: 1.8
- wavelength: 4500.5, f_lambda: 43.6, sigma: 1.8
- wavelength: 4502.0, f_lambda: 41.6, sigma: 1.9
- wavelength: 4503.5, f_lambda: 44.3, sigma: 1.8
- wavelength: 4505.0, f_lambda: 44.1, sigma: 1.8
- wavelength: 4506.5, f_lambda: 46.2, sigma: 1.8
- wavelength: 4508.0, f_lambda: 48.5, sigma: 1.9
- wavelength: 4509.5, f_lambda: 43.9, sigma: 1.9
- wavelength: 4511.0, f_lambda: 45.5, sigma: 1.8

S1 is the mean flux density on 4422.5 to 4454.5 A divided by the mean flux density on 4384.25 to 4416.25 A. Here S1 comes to 1.13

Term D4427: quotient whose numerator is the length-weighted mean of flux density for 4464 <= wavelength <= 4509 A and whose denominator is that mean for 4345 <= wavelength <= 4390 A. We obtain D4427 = 1.2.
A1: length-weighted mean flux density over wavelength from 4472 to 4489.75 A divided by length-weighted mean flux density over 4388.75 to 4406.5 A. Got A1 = 1.24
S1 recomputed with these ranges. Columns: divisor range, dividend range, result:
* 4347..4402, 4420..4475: 1.08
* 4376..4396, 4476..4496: 1.30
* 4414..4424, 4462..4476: 1.09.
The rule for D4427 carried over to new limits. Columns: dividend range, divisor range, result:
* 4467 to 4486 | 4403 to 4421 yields 1.14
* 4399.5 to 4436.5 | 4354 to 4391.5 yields 1.03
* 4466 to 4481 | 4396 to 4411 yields 1.17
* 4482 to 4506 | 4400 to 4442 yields 1.13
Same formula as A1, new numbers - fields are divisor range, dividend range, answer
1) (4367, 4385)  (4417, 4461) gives 1.11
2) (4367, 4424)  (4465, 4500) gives 1.18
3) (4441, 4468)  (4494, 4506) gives 1.13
